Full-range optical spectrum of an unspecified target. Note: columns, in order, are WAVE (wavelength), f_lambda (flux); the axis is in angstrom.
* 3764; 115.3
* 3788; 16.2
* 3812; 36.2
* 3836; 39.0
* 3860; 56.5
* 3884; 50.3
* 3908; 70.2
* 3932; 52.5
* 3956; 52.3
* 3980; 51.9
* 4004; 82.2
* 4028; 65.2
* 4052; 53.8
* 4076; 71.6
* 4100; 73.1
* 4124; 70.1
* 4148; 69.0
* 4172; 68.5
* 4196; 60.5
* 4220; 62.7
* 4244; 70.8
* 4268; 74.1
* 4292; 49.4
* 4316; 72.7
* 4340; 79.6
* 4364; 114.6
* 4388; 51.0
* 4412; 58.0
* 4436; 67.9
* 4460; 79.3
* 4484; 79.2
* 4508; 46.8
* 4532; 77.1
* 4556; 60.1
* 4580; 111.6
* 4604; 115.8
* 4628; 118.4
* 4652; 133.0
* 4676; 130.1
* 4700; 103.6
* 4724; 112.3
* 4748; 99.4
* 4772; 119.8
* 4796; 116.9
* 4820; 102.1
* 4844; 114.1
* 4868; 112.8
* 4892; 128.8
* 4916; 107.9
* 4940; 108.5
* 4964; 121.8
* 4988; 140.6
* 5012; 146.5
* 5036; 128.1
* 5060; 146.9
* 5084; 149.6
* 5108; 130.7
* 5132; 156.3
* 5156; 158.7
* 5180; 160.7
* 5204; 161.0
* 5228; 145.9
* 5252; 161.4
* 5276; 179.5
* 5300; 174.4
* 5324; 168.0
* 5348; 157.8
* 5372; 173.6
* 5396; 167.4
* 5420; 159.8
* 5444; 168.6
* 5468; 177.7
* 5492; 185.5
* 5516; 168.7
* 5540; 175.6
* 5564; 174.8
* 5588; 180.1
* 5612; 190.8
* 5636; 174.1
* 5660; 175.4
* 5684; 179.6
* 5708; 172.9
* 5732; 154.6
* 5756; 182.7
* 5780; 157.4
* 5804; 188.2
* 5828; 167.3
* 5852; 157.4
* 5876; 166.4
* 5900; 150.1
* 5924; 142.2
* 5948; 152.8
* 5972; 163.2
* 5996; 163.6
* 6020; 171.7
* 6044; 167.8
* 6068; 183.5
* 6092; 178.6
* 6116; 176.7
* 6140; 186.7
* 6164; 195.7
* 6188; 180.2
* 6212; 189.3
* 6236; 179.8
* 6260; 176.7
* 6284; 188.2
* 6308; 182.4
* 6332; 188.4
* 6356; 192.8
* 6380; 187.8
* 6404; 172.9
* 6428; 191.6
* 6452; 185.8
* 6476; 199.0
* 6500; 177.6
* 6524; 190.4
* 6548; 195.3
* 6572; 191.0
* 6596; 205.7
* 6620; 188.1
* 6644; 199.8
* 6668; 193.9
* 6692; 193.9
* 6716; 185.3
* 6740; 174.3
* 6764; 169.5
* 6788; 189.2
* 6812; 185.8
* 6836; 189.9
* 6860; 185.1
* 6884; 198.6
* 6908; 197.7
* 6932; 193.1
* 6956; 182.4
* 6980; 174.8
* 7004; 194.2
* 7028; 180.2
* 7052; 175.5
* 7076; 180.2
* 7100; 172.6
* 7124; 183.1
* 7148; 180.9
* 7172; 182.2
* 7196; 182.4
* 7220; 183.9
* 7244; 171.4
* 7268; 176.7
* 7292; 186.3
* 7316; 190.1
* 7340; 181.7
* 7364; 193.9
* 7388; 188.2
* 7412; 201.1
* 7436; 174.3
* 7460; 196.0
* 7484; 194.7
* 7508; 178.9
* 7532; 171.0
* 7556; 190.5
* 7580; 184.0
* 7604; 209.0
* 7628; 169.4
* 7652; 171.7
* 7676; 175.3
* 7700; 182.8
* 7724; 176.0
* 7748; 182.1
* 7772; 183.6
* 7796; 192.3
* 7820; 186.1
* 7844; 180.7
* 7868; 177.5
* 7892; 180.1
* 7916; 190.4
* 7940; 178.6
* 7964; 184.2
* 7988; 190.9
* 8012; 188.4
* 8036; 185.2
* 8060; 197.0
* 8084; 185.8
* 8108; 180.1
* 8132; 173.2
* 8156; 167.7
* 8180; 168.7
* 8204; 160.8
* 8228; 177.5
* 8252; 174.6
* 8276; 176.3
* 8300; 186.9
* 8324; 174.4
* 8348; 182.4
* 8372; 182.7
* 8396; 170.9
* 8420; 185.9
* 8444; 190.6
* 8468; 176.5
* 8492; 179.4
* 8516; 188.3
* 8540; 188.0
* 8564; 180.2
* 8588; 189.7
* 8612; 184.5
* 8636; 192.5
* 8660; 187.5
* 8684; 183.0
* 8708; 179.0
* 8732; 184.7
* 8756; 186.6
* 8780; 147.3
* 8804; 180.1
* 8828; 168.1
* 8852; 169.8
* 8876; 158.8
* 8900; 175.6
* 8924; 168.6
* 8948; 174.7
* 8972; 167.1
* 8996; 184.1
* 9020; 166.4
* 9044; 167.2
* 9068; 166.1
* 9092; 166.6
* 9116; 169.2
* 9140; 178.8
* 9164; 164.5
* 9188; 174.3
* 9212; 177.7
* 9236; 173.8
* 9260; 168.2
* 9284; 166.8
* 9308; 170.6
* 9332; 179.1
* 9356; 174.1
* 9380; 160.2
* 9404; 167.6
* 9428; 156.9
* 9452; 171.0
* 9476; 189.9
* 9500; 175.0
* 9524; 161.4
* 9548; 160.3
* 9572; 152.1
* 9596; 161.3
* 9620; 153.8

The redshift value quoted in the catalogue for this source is 0.15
